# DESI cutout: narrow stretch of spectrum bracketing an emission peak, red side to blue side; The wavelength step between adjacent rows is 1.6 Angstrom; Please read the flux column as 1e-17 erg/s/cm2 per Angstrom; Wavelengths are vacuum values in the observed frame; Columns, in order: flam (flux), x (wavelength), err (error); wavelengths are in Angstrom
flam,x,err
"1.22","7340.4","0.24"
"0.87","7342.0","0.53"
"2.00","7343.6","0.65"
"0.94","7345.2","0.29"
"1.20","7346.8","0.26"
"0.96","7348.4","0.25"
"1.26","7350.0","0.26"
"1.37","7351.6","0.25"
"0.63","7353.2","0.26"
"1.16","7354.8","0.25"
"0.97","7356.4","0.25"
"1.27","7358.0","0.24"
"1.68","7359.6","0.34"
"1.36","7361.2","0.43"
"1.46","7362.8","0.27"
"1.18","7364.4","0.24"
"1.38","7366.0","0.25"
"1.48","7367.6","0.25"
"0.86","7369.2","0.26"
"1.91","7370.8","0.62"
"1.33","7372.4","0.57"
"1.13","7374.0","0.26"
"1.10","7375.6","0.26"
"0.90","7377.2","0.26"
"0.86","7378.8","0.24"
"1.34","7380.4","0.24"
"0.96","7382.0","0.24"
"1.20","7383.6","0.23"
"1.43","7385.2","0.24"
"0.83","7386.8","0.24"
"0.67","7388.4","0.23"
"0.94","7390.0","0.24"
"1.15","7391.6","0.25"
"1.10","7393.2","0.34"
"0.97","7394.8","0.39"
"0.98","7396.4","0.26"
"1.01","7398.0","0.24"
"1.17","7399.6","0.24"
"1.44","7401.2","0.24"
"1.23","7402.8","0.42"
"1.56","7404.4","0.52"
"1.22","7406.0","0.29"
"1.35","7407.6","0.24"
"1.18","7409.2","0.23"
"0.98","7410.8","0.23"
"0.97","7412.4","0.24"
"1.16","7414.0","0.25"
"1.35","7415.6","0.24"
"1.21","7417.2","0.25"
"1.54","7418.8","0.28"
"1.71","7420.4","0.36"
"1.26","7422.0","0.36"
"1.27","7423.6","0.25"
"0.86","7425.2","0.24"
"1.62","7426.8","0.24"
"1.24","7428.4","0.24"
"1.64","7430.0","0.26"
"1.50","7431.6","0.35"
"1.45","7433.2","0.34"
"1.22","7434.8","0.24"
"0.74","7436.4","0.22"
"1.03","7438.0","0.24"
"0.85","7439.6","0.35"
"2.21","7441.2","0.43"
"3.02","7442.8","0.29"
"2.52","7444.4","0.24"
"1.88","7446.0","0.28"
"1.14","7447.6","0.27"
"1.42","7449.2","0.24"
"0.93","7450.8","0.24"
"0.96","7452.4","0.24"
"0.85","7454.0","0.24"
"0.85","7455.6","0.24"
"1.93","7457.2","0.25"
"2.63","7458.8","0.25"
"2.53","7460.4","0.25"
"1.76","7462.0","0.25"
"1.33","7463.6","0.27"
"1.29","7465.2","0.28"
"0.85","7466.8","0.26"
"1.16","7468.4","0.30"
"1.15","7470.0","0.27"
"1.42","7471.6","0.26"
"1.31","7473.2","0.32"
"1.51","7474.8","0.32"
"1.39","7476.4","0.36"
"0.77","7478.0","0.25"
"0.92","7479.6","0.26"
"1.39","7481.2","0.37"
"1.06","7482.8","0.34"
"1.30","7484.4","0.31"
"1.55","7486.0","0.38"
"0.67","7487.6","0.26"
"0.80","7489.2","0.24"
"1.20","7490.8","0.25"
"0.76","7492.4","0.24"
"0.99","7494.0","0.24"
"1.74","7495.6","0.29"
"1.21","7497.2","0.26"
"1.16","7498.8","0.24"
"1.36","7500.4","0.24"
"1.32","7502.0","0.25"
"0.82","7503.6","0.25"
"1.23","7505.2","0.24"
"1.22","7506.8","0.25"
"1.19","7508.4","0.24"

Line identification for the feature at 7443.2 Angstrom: [S II] 6716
